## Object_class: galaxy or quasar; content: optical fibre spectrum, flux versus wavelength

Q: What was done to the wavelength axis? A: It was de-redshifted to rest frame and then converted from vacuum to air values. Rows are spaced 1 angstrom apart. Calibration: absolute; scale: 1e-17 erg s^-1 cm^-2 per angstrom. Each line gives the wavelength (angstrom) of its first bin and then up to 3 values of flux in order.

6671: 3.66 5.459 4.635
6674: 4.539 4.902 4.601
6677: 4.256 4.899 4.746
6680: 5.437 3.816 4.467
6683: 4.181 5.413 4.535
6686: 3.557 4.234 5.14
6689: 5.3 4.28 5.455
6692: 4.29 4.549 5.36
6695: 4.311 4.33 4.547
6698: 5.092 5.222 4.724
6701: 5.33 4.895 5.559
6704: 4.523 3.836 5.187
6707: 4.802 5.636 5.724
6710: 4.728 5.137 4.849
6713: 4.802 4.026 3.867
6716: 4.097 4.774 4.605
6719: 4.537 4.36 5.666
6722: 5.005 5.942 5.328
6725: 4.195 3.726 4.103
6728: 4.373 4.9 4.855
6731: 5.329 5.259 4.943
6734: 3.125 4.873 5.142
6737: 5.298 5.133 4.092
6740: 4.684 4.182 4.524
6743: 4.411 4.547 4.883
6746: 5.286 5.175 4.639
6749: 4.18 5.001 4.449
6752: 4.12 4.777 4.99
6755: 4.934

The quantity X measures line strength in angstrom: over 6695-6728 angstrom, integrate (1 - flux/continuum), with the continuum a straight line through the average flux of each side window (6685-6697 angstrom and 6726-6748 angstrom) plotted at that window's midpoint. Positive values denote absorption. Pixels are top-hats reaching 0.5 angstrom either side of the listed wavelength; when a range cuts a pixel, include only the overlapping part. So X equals -0.9 angstrom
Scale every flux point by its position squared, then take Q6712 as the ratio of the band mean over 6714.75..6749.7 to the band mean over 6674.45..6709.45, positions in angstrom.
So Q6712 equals 1.00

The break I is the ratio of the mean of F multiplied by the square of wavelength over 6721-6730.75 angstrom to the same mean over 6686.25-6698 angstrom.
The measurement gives 1.0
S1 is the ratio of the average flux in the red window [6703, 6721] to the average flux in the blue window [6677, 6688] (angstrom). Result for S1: 1.04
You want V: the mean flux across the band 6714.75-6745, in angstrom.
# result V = 4.67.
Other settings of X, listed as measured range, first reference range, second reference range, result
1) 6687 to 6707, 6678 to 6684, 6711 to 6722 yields -0.87 angstrom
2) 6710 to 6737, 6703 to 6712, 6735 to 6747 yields 0.98 angstrom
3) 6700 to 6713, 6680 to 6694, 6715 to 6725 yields -0.69 angstrom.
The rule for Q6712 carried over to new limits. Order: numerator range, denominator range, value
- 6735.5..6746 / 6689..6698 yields 1.02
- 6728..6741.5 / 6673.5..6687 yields 1.06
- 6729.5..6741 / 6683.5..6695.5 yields 1.03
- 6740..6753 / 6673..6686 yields 1.02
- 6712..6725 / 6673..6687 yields 1.05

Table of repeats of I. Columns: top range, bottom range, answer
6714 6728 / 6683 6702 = 0.98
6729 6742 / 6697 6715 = 0.98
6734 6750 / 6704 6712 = 0.95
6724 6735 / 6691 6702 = 0.95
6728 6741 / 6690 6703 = 0.99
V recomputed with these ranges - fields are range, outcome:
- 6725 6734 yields 4.57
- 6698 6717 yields 4.84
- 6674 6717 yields 4.73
